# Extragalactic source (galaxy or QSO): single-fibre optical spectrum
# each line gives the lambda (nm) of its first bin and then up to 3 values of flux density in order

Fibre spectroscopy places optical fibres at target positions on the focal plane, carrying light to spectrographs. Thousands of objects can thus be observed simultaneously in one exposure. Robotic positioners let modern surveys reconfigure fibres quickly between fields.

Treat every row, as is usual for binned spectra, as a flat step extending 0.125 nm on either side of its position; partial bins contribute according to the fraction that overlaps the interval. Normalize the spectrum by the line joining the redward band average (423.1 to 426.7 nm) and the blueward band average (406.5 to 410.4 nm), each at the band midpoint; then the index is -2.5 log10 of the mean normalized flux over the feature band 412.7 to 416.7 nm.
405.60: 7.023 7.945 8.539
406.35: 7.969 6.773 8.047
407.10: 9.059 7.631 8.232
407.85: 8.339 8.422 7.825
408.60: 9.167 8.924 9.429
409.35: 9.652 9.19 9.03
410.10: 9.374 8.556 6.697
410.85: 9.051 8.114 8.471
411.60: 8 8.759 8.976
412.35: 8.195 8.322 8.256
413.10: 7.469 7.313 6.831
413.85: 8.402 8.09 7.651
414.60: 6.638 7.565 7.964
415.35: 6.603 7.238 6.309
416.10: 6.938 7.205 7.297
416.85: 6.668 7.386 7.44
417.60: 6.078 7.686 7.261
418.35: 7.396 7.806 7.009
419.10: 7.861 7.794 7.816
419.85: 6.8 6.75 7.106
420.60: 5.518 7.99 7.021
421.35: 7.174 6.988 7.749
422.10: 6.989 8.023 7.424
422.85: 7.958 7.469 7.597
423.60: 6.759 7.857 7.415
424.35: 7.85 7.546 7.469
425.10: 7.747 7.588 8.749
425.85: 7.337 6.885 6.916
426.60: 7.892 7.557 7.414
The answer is 0.12 mag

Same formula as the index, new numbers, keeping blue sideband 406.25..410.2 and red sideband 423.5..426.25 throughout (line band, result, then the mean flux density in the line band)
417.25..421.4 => 0.10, 7.21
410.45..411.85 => 0.03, 8.14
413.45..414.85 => 0.09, 7.52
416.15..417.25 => 0.13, 7.13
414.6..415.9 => 0.14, 7.14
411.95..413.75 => 0.05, 7.93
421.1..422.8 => 0.05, 7.39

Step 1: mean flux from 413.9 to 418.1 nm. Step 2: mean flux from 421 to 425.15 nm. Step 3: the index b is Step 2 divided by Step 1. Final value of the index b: 1.04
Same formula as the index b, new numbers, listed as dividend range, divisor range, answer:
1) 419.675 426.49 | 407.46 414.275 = 0.88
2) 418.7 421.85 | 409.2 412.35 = 0.83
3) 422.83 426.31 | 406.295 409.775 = 0.89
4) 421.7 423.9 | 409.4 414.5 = 0.91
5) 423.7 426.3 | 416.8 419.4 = 1.04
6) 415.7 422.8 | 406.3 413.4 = 0.86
